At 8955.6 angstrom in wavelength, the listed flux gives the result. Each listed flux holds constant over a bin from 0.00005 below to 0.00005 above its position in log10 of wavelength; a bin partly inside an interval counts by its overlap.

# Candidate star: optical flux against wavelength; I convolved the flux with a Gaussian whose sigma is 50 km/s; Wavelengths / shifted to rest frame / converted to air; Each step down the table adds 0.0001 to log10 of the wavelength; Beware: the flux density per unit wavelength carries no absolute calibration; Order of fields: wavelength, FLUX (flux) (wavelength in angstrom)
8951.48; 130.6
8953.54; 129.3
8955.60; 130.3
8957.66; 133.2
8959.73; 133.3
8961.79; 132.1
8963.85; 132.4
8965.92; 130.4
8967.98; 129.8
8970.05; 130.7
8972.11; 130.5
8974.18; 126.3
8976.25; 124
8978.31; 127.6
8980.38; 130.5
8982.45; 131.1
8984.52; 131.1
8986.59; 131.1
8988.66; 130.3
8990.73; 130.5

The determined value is 130.3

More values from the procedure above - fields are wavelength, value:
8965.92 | 130.4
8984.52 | 131.1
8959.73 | 133.3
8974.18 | 126.3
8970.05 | 130.7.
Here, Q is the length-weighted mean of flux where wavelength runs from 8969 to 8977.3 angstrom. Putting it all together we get 128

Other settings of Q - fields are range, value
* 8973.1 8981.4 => 127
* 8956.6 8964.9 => 133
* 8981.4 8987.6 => 131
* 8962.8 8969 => 131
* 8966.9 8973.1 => 130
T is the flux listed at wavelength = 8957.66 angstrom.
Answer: 133.2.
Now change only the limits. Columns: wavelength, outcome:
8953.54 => 129.3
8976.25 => 124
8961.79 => 132.1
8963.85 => 132.4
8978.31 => 127.6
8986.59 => 131.1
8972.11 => 130.5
